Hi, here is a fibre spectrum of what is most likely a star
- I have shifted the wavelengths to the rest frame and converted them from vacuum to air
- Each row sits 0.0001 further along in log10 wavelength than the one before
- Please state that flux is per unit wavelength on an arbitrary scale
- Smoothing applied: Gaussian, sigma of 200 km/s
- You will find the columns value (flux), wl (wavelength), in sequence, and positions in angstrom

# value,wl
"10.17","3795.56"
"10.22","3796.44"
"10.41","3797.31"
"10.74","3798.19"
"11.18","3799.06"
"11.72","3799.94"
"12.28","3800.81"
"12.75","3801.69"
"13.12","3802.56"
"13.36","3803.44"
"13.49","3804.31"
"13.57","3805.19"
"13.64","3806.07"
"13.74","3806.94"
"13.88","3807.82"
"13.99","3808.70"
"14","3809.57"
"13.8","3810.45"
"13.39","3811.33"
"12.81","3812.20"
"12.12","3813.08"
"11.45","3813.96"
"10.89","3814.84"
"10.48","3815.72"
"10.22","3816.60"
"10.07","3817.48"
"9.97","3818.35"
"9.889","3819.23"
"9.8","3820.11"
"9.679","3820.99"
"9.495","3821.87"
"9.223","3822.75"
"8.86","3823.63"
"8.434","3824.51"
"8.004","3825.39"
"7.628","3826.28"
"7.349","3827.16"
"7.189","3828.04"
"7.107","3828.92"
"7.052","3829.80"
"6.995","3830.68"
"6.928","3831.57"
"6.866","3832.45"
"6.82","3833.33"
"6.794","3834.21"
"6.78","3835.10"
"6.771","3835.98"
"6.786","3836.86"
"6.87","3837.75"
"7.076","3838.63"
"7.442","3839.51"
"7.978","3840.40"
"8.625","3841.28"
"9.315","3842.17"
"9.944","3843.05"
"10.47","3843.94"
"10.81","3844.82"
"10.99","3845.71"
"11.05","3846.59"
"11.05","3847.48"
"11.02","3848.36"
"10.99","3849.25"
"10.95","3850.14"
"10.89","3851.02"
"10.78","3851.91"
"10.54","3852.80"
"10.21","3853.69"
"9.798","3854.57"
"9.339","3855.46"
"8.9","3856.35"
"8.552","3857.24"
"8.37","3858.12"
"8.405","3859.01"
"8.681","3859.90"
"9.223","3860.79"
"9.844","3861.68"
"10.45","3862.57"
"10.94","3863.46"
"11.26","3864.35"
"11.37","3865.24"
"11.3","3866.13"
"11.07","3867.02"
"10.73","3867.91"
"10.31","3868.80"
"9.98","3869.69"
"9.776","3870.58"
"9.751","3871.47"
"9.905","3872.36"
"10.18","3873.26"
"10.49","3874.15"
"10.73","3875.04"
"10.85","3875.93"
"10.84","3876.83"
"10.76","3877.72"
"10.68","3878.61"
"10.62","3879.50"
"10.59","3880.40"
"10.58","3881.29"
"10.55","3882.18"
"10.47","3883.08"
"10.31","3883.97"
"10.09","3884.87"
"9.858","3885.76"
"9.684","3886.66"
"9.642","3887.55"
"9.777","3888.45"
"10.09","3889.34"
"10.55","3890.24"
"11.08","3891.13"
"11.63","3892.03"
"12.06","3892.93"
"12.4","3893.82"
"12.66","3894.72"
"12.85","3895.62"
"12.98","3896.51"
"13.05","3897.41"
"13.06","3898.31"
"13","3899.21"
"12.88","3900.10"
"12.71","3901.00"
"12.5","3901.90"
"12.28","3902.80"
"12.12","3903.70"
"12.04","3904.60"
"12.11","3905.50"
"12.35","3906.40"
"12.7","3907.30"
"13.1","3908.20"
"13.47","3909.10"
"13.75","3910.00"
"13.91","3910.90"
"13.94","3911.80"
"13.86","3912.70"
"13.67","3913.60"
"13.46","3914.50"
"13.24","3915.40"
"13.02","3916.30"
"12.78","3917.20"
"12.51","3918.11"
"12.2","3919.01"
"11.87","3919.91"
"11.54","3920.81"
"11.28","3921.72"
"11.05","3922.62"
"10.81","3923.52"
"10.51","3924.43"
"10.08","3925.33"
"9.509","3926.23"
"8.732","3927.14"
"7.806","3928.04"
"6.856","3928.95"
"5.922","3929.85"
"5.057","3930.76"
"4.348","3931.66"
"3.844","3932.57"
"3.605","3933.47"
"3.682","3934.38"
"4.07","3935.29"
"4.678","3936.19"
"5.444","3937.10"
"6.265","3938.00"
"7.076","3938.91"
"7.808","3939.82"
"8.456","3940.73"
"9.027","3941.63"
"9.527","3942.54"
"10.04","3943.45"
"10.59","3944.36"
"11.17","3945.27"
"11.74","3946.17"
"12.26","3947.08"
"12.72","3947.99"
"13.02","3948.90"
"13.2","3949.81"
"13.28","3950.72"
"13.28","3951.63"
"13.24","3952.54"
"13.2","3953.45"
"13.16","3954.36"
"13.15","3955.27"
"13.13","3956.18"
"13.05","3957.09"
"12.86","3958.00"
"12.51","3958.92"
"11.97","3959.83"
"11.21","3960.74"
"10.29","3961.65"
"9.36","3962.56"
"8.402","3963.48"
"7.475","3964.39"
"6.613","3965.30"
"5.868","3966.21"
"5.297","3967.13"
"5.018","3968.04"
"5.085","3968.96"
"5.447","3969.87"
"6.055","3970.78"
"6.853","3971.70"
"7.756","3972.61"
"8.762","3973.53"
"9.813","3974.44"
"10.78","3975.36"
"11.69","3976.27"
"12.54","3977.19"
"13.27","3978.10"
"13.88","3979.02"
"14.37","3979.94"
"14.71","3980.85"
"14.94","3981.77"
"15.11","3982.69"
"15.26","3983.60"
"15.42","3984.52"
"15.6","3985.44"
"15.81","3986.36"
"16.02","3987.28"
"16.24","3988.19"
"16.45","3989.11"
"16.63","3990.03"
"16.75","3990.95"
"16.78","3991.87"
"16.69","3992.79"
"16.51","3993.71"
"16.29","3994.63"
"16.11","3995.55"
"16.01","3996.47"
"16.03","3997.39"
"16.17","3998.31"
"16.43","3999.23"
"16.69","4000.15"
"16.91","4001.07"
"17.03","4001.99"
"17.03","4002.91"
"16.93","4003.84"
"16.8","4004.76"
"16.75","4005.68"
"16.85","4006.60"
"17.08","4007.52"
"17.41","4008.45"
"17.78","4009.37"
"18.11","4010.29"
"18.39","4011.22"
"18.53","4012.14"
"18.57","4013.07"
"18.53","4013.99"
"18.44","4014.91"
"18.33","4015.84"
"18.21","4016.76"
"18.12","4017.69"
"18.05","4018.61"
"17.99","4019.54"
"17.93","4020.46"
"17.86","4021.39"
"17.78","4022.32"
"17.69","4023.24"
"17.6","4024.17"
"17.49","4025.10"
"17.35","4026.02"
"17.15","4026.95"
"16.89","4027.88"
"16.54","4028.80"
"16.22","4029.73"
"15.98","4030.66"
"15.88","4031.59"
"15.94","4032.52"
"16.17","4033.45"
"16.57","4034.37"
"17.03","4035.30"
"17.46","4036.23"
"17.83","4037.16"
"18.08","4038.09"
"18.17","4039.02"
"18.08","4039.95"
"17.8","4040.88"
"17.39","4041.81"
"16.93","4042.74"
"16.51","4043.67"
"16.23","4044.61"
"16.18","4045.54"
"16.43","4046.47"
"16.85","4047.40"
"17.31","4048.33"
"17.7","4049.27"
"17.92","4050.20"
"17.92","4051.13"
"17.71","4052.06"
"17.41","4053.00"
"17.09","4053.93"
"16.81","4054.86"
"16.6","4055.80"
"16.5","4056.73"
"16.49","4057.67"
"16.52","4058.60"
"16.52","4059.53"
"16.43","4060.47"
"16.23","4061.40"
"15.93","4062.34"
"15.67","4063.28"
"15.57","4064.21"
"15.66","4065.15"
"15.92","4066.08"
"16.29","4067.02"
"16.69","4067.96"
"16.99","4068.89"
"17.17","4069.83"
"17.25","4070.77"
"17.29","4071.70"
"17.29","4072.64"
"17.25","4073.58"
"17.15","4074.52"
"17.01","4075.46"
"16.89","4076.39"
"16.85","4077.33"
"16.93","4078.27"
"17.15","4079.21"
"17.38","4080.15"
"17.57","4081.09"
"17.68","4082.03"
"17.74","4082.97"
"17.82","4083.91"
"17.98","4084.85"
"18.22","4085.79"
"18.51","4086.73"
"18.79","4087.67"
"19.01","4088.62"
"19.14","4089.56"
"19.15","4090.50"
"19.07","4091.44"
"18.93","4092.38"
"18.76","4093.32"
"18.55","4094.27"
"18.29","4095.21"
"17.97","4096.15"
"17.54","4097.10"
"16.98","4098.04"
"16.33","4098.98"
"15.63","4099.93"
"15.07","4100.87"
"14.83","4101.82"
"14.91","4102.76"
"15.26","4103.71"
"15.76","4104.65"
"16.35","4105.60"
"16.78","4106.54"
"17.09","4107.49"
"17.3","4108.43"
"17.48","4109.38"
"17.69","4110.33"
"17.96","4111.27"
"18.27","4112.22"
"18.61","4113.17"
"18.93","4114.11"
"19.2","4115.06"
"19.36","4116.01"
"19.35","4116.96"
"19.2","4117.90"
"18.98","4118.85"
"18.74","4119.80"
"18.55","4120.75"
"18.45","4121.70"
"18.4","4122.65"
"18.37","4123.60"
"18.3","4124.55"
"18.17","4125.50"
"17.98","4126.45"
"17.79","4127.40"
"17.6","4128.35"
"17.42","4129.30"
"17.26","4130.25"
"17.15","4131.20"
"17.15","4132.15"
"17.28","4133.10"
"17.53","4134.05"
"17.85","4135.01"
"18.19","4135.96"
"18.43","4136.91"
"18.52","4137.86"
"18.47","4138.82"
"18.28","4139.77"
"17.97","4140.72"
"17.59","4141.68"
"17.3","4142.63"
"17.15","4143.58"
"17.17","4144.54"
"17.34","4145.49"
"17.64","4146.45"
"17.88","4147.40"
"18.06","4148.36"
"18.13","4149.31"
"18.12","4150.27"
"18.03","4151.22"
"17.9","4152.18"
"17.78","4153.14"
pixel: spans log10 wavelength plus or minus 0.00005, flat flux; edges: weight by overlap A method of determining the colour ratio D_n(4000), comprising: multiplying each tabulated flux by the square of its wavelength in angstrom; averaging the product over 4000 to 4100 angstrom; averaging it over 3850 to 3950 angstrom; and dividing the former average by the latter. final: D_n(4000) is 1.8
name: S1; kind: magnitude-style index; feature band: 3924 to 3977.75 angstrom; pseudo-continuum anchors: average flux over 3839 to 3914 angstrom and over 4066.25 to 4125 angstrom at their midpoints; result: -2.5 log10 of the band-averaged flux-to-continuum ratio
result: 0.41 mag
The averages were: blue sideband 11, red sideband 17.6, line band 9.07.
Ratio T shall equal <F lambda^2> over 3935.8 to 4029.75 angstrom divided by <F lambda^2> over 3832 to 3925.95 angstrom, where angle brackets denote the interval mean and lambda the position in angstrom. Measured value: 1.3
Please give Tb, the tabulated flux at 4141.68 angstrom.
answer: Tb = 17.59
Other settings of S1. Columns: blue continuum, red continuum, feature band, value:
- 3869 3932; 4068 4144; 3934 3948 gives 0.44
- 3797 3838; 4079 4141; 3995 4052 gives -0.11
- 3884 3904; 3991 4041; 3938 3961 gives 0.23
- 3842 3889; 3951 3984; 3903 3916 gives -0.25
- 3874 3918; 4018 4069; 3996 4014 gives -0.10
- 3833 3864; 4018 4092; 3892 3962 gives 0.11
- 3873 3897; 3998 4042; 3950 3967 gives 0.28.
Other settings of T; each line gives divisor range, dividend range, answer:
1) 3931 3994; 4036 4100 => 1.68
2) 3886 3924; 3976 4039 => 1.43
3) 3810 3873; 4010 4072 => 2.00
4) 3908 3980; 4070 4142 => 1.92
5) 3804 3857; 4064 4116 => 2.02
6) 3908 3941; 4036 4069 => 1.89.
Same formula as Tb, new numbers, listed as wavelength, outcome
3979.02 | 13.88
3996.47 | 16.01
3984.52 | 15.42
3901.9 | 12.5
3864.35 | 11.26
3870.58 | 9.776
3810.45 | 13.8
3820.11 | 9.8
